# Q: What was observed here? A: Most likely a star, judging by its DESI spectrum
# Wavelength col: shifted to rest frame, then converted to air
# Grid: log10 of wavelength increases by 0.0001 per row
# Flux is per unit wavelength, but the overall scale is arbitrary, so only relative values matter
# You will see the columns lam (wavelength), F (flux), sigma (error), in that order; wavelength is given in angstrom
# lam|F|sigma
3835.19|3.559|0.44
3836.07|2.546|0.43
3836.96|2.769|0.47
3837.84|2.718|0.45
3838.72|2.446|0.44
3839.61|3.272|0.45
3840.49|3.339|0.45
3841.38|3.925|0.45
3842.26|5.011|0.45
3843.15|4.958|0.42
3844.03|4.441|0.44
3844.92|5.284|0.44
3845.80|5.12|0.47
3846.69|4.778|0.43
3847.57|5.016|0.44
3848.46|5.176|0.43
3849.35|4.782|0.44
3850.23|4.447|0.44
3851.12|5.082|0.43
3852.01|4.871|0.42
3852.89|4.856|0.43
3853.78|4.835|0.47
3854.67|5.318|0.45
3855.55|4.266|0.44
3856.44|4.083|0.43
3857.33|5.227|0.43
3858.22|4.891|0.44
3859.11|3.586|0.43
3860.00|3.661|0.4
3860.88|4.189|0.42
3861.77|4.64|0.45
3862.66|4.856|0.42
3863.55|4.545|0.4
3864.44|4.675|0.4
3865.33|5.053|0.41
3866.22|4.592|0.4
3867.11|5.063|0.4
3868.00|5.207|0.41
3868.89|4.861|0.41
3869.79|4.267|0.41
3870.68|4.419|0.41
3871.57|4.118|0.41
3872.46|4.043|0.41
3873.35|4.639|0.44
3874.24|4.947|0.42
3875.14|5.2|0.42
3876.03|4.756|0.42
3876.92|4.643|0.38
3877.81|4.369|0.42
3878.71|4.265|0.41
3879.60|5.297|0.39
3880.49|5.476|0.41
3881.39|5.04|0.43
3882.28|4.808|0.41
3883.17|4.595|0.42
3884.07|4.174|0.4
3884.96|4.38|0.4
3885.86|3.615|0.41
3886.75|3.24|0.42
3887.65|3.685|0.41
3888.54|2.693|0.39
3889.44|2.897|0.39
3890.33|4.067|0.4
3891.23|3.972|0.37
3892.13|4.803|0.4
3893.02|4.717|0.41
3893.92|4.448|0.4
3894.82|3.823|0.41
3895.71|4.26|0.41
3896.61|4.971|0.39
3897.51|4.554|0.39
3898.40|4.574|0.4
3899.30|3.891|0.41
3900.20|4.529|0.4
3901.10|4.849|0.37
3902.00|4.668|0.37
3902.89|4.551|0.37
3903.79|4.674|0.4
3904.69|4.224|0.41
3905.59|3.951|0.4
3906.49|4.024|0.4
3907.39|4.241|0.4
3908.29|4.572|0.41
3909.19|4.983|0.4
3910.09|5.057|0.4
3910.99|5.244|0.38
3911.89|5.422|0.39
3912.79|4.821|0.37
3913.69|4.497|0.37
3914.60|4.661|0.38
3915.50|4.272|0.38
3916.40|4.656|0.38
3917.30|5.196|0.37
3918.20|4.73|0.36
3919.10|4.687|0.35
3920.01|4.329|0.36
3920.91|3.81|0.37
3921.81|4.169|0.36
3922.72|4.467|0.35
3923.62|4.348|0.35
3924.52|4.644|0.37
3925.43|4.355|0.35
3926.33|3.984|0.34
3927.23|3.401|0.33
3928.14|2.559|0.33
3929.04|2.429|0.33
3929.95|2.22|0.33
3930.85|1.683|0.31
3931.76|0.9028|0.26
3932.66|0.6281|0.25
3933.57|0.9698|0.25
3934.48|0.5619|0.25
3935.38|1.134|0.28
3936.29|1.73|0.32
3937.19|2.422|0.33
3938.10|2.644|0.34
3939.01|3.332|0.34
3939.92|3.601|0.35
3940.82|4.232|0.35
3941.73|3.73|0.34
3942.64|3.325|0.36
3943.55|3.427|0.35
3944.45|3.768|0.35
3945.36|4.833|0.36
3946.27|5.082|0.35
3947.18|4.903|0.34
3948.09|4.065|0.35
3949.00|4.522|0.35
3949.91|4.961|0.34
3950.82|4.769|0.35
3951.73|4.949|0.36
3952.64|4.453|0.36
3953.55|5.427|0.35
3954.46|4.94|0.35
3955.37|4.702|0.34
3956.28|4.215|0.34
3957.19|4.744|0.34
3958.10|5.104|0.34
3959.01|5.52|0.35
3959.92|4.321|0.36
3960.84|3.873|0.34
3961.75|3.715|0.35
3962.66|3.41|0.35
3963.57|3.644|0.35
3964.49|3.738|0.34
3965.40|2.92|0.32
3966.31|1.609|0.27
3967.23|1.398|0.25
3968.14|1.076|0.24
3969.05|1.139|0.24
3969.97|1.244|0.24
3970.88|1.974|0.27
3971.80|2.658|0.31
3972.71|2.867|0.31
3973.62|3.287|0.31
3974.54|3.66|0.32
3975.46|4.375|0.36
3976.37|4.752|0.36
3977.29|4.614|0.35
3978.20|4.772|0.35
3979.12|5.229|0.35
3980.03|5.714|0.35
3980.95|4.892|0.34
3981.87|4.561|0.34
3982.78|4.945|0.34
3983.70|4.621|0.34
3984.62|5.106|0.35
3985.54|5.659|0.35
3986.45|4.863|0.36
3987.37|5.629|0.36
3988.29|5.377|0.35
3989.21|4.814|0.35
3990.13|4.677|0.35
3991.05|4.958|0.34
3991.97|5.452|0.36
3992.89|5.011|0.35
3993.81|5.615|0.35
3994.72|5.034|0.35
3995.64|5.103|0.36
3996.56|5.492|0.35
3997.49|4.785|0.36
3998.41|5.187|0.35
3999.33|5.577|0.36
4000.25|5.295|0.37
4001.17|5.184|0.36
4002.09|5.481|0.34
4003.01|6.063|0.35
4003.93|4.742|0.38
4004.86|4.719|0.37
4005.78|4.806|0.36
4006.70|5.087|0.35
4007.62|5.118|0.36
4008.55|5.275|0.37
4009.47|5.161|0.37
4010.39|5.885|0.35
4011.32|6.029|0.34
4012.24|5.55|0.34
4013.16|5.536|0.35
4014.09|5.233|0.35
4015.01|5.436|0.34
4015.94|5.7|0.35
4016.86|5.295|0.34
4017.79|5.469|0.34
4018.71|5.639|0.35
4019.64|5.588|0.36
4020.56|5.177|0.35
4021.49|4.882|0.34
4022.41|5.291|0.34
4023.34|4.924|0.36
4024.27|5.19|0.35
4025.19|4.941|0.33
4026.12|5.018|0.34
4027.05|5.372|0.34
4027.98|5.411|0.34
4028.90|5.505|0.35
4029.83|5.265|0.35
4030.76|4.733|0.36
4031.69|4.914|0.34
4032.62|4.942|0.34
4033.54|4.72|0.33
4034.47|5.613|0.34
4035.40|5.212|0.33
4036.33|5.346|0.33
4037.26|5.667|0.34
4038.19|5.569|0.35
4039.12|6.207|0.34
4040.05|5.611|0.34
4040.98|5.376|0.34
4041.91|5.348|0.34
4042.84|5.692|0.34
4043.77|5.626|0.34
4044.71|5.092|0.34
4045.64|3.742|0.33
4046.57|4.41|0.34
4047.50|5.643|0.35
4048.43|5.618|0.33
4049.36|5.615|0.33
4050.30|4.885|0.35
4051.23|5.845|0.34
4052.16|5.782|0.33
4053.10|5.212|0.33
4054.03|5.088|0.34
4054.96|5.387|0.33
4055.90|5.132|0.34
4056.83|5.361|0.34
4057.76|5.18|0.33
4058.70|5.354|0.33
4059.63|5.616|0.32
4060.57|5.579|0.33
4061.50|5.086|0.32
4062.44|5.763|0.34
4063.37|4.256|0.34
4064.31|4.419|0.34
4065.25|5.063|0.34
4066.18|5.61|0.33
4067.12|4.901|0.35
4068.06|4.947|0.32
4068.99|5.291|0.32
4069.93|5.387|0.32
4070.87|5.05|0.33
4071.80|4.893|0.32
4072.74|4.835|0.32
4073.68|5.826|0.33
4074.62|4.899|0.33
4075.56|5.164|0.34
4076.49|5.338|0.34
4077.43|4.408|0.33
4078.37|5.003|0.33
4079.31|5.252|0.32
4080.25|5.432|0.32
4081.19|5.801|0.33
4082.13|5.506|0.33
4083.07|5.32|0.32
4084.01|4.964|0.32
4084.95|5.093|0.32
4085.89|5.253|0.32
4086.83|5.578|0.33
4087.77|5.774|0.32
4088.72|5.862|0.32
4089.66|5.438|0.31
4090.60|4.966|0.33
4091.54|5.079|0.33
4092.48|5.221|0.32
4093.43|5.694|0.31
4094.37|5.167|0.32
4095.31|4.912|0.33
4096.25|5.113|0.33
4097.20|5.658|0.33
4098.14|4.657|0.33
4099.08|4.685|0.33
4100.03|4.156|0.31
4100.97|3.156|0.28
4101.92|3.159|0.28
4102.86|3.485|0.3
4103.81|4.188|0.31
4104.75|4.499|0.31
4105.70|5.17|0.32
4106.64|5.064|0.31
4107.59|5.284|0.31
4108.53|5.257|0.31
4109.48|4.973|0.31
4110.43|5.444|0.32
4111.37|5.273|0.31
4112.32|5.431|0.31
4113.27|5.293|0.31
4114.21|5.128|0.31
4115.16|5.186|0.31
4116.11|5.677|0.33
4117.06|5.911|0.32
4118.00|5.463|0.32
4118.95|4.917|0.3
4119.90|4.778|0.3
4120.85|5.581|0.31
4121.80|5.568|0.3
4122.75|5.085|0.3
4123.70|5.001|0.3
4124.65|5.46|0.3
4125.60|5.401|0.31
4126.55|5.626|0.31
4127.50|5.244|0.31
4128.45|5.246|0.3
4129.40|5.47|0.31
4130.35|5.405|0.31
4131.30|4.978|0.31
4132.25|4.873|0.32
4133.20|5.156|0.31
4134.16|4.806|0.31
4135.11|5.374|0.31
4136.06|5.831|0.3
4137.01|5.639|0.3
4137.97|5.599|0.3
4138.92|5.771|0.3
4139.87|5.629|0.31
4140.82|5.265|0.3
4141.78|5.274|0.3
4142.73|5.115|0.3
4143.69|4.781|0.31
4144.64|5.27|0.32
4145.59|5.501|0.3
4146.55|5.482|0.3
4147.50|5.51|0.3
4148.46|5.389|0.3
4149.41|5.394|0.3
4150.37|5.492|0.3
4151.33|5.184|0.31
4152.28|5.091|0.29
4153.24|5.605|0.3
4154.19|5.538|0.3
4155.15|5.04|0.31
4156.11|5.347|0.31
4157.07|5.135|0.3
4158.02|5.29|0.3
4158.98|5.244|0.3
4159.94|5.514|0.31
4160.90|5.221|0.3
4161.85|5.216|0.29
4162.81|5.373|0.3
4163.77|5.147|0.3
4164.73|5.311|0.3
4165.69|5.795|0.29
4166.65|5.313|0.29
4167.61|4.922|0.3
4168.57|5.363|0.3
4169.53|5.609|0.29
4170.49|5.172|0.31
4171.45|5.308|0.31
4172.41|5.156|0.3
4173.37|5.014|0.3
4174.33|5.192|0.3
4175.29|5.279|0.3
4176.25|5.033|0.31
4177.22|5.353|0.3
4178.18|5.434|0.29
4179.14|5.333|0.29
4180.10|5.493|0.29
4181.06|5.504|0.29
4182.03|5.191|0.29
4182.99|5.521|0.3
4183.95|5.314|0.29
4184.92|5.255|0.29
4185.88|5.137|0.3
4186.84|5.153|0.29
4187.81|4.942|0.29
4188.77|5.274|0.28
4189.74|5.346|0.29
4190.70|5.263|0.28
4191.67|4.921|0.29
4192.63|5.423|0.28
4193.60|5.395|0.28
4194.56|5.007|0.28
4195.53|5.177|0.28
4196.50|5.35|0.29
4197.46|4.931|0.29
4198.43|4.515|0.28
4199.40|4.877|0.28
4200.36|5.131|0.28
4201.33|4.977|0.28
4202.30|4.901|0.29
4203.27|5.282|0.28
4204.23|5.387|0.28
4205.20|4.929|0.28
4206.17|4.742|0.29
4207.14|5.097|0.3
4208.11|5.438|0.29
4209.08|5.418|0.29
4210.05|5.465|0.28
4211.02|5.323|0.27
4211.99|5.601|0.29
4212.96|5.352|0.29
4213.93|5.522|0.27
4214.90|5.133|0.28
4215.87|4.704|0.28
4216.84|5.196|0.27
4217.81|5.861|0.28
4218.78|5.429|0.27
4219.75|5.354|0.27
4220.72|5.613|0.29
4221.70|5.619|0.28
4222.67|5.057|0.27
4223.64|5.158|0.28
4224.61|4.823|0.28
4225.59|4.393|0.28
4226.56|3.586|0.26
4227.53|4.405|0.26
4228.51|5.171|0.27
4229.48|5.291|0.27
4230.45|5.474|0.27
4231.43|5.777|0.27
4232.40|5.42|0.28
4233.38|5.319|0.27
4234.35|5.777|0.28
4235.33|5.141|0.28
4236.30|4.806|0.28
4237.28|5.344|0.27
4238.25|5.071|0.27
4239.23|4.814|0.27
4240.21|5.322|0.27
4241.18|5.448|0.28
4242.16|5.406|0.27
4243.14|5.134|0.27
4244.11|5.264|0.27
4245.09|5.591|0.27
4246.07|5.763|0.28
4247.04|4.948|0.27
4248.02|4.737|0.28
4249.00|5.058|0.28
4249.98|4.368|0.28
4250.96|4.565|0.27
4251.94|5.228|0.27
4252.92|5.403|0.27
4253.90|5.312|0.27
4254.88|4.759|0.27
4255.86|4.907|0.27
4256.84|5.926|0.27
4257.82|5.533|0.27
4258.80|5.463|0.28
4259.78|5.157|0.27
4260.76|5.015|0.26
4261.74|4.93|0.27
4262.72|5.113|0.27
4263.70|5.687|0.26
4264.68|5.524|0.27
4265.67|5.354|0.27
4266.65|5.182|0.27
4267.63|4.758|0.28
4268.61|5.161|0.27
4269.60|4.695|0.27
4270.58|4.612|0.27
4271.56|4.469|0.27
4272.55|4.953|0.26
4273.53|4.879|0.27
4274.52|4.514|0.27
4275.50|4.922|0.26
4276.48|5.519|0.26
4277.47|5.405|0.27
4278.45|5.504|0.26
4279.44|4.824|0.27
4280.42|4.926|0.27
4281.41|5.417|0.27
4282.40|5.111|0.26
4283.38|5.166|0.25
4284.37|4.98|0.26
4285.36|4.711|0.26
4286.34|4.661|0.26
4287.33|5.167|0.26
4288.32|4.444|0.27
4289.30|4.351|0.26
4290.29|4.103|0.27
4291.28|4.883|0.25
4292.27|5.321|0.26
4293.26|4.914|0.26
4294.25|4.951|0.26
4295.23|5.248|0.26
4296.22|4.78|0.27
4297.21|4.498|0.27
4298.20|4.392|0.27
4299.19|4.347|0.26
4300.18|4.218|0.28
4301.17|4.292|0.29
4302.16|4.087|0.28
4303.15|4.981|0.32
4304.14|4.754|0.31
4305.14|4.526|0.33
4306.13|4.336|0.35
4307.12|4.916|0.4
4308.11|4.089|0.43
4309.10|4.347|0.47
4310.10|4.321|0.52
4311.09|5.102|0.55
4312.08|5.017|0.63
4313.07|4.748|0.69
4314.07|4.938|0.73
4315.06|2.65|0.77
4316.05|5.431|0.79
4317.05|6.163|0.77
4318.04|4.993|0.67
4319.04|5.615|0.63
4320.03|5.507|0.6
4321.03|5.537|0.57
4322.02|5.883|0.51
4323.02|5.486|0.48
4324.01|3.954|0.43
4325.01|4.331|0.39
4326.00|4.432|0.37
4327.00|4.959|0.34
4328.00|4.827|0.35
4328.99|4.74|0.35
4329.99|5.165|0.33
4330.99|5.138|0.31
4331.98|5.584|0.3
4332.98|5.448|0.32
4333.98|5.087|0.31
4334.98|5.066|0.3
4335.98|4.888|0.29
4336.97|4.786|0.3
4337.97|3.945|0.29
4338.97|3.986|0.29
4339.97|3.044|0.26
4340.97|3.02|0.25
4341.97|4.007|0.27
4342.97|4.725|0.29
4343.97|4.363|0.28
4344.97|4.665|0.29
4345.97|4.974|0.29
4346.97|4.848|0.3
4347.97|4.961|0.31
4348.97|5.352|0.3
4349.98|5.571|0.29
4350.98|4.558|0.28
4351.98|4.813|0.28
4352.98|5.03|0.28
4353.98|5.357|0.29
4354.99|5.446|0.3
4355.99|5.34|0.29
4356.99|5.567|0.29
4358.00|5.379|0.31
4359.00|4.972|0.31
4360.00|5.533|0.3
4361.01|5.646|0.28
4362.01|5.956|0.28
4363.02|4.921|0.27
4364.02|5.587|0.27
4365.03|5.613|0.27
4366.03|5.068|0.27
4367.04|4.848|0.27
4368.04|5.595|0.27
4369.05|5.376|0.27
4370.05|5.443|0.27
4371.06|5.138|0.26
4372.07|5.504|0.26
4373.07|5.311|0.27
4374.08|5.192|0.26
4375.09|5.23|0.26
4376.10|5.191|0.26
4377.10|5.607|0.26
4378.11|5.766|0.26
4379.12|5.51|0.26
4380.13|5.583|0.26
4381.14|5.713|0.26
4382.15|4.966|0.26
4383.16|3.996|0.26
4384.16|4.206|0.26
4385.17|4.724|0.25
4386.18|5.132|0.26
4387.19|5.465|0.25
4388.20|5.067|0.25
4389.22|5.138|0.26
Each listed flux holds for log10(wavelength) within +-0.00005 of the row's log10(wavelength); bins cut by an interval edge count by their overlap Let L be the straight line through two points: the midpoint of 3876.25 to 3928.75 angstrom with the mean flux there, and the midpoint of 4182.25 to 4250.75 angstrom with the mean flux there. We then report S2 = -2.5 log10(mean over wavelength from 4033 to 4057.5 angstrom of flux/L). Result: -0.13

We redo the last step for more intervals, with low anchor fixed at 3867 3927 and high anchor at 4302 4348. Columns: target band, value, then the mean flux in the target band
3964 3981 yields 0.37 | 3.22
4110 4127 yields -0.16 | 5.35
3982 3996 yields -0.13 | 5.11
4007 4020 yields -0.21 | 5.49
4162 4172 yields -0.15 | 5.32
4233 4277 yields -0.10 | 5.13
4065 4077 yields -0.13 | 5.17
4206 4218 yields -0.14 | 5.3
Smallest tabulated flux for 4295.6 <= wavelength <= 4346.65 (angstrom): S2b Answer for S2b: 2.65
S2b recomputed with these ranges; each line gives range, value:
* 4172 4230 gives 3.586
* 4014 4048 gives 3.742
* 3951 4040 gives 1.076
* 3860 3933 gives 0.6281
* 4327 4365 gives 3.02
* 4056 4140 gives 3.156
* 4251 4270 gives 4.695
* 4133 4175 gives 4.781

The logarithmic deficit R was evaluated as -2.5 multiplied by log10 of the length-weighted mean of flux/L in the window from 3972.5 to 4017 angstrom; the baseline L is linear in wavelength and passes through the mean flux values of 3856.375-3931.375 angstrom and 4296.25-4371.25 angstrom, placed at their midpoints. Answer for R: -0.14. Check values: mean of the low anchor 4.35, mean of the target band 5.08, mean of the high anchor 4.88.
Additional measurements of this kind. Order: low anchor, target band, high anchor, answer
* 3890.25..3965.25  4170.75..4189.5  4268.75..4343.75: -0.16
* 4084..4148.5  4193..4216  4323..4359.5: -0.03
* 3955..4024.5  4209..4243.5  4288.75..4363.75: -0.10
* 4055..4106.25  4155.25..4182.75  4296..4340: -0.07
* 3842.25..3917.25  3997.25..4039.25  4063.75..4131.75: -0.08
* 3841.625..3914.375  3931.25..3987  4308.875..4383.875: 0.25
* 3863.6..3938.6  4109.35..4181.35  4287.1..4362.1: -0.18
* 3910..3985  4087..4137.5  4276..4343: -0.21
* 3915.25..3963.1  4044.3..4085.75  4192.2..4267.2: -0.19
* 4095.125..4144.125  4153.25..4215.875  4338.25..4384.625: -0.03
